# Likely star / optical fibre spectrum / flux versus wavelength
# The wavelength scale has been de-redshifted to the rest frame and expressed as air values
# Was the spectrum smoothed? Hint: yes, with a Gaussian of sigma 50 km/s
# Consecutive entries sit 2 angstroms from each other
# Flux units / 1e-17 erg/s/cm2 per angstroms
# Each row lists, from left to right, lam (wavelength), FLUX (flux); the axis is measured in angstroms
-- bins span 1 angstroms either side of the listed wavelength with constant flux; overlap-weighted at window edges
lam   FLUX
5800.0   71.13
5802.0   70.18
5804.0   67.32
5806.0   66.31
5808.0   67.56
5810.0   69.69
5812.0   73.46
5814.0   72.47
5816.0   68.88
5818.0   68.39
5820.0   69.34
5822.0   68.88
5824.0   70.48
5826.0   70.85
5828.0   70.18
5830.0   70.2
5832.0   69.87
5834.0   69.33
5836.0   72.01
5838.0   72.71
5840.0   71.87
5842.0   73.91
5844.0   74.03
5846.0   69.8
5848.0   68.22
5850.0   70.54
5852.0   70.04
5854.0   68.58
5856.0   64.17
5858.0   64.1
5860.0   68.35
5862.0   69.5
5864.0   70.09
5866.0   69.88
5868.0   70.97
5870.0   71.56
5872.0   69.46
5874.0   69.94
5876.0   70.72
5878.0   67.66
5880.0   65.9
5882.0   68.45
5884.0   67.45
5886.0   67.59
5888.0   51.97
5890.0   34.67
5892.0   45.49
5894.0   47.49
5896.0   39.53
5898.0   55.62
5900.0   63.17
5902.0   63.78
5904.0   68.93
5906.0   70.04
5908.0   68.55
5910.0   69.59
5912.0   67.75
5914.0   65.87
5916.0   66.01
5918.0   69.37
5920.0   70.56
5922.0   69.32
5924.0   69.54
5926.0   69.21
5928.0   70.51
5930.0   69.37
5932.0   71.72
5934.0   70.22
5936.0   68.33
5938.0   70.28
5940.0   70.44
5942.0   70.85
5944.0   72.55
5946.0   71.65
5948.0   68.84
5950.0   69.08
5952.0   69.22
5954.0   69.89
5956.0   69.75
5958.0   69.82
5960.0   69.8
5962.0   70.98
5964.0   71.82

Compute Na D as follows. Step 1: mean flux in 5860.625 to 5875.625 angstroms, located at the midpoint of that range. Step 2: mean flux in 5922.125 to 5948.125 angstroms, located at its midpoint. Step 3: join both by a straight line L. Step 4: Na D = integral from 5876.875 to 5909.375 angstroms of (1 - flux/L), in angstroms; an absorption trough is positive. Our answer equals 5.0 angstroms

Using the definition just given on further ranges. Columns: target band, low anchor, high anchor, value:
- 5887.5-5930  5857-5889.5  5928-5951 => 4.3 angstroms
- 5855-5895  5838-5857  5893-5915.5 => 1.6 angstroms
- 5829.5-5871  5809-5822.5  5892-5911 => -2.5 angstroms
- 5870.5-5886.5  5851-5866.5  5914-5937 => 0.0 angstroms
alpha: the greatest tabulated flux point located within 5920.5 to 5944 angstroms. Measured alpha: 72.55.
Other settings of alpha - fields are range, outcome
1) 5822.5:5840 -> 72.71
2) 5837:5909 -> 74.03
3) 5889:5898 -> 55.62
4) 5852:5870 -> 71.56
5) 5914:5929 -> 70.56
